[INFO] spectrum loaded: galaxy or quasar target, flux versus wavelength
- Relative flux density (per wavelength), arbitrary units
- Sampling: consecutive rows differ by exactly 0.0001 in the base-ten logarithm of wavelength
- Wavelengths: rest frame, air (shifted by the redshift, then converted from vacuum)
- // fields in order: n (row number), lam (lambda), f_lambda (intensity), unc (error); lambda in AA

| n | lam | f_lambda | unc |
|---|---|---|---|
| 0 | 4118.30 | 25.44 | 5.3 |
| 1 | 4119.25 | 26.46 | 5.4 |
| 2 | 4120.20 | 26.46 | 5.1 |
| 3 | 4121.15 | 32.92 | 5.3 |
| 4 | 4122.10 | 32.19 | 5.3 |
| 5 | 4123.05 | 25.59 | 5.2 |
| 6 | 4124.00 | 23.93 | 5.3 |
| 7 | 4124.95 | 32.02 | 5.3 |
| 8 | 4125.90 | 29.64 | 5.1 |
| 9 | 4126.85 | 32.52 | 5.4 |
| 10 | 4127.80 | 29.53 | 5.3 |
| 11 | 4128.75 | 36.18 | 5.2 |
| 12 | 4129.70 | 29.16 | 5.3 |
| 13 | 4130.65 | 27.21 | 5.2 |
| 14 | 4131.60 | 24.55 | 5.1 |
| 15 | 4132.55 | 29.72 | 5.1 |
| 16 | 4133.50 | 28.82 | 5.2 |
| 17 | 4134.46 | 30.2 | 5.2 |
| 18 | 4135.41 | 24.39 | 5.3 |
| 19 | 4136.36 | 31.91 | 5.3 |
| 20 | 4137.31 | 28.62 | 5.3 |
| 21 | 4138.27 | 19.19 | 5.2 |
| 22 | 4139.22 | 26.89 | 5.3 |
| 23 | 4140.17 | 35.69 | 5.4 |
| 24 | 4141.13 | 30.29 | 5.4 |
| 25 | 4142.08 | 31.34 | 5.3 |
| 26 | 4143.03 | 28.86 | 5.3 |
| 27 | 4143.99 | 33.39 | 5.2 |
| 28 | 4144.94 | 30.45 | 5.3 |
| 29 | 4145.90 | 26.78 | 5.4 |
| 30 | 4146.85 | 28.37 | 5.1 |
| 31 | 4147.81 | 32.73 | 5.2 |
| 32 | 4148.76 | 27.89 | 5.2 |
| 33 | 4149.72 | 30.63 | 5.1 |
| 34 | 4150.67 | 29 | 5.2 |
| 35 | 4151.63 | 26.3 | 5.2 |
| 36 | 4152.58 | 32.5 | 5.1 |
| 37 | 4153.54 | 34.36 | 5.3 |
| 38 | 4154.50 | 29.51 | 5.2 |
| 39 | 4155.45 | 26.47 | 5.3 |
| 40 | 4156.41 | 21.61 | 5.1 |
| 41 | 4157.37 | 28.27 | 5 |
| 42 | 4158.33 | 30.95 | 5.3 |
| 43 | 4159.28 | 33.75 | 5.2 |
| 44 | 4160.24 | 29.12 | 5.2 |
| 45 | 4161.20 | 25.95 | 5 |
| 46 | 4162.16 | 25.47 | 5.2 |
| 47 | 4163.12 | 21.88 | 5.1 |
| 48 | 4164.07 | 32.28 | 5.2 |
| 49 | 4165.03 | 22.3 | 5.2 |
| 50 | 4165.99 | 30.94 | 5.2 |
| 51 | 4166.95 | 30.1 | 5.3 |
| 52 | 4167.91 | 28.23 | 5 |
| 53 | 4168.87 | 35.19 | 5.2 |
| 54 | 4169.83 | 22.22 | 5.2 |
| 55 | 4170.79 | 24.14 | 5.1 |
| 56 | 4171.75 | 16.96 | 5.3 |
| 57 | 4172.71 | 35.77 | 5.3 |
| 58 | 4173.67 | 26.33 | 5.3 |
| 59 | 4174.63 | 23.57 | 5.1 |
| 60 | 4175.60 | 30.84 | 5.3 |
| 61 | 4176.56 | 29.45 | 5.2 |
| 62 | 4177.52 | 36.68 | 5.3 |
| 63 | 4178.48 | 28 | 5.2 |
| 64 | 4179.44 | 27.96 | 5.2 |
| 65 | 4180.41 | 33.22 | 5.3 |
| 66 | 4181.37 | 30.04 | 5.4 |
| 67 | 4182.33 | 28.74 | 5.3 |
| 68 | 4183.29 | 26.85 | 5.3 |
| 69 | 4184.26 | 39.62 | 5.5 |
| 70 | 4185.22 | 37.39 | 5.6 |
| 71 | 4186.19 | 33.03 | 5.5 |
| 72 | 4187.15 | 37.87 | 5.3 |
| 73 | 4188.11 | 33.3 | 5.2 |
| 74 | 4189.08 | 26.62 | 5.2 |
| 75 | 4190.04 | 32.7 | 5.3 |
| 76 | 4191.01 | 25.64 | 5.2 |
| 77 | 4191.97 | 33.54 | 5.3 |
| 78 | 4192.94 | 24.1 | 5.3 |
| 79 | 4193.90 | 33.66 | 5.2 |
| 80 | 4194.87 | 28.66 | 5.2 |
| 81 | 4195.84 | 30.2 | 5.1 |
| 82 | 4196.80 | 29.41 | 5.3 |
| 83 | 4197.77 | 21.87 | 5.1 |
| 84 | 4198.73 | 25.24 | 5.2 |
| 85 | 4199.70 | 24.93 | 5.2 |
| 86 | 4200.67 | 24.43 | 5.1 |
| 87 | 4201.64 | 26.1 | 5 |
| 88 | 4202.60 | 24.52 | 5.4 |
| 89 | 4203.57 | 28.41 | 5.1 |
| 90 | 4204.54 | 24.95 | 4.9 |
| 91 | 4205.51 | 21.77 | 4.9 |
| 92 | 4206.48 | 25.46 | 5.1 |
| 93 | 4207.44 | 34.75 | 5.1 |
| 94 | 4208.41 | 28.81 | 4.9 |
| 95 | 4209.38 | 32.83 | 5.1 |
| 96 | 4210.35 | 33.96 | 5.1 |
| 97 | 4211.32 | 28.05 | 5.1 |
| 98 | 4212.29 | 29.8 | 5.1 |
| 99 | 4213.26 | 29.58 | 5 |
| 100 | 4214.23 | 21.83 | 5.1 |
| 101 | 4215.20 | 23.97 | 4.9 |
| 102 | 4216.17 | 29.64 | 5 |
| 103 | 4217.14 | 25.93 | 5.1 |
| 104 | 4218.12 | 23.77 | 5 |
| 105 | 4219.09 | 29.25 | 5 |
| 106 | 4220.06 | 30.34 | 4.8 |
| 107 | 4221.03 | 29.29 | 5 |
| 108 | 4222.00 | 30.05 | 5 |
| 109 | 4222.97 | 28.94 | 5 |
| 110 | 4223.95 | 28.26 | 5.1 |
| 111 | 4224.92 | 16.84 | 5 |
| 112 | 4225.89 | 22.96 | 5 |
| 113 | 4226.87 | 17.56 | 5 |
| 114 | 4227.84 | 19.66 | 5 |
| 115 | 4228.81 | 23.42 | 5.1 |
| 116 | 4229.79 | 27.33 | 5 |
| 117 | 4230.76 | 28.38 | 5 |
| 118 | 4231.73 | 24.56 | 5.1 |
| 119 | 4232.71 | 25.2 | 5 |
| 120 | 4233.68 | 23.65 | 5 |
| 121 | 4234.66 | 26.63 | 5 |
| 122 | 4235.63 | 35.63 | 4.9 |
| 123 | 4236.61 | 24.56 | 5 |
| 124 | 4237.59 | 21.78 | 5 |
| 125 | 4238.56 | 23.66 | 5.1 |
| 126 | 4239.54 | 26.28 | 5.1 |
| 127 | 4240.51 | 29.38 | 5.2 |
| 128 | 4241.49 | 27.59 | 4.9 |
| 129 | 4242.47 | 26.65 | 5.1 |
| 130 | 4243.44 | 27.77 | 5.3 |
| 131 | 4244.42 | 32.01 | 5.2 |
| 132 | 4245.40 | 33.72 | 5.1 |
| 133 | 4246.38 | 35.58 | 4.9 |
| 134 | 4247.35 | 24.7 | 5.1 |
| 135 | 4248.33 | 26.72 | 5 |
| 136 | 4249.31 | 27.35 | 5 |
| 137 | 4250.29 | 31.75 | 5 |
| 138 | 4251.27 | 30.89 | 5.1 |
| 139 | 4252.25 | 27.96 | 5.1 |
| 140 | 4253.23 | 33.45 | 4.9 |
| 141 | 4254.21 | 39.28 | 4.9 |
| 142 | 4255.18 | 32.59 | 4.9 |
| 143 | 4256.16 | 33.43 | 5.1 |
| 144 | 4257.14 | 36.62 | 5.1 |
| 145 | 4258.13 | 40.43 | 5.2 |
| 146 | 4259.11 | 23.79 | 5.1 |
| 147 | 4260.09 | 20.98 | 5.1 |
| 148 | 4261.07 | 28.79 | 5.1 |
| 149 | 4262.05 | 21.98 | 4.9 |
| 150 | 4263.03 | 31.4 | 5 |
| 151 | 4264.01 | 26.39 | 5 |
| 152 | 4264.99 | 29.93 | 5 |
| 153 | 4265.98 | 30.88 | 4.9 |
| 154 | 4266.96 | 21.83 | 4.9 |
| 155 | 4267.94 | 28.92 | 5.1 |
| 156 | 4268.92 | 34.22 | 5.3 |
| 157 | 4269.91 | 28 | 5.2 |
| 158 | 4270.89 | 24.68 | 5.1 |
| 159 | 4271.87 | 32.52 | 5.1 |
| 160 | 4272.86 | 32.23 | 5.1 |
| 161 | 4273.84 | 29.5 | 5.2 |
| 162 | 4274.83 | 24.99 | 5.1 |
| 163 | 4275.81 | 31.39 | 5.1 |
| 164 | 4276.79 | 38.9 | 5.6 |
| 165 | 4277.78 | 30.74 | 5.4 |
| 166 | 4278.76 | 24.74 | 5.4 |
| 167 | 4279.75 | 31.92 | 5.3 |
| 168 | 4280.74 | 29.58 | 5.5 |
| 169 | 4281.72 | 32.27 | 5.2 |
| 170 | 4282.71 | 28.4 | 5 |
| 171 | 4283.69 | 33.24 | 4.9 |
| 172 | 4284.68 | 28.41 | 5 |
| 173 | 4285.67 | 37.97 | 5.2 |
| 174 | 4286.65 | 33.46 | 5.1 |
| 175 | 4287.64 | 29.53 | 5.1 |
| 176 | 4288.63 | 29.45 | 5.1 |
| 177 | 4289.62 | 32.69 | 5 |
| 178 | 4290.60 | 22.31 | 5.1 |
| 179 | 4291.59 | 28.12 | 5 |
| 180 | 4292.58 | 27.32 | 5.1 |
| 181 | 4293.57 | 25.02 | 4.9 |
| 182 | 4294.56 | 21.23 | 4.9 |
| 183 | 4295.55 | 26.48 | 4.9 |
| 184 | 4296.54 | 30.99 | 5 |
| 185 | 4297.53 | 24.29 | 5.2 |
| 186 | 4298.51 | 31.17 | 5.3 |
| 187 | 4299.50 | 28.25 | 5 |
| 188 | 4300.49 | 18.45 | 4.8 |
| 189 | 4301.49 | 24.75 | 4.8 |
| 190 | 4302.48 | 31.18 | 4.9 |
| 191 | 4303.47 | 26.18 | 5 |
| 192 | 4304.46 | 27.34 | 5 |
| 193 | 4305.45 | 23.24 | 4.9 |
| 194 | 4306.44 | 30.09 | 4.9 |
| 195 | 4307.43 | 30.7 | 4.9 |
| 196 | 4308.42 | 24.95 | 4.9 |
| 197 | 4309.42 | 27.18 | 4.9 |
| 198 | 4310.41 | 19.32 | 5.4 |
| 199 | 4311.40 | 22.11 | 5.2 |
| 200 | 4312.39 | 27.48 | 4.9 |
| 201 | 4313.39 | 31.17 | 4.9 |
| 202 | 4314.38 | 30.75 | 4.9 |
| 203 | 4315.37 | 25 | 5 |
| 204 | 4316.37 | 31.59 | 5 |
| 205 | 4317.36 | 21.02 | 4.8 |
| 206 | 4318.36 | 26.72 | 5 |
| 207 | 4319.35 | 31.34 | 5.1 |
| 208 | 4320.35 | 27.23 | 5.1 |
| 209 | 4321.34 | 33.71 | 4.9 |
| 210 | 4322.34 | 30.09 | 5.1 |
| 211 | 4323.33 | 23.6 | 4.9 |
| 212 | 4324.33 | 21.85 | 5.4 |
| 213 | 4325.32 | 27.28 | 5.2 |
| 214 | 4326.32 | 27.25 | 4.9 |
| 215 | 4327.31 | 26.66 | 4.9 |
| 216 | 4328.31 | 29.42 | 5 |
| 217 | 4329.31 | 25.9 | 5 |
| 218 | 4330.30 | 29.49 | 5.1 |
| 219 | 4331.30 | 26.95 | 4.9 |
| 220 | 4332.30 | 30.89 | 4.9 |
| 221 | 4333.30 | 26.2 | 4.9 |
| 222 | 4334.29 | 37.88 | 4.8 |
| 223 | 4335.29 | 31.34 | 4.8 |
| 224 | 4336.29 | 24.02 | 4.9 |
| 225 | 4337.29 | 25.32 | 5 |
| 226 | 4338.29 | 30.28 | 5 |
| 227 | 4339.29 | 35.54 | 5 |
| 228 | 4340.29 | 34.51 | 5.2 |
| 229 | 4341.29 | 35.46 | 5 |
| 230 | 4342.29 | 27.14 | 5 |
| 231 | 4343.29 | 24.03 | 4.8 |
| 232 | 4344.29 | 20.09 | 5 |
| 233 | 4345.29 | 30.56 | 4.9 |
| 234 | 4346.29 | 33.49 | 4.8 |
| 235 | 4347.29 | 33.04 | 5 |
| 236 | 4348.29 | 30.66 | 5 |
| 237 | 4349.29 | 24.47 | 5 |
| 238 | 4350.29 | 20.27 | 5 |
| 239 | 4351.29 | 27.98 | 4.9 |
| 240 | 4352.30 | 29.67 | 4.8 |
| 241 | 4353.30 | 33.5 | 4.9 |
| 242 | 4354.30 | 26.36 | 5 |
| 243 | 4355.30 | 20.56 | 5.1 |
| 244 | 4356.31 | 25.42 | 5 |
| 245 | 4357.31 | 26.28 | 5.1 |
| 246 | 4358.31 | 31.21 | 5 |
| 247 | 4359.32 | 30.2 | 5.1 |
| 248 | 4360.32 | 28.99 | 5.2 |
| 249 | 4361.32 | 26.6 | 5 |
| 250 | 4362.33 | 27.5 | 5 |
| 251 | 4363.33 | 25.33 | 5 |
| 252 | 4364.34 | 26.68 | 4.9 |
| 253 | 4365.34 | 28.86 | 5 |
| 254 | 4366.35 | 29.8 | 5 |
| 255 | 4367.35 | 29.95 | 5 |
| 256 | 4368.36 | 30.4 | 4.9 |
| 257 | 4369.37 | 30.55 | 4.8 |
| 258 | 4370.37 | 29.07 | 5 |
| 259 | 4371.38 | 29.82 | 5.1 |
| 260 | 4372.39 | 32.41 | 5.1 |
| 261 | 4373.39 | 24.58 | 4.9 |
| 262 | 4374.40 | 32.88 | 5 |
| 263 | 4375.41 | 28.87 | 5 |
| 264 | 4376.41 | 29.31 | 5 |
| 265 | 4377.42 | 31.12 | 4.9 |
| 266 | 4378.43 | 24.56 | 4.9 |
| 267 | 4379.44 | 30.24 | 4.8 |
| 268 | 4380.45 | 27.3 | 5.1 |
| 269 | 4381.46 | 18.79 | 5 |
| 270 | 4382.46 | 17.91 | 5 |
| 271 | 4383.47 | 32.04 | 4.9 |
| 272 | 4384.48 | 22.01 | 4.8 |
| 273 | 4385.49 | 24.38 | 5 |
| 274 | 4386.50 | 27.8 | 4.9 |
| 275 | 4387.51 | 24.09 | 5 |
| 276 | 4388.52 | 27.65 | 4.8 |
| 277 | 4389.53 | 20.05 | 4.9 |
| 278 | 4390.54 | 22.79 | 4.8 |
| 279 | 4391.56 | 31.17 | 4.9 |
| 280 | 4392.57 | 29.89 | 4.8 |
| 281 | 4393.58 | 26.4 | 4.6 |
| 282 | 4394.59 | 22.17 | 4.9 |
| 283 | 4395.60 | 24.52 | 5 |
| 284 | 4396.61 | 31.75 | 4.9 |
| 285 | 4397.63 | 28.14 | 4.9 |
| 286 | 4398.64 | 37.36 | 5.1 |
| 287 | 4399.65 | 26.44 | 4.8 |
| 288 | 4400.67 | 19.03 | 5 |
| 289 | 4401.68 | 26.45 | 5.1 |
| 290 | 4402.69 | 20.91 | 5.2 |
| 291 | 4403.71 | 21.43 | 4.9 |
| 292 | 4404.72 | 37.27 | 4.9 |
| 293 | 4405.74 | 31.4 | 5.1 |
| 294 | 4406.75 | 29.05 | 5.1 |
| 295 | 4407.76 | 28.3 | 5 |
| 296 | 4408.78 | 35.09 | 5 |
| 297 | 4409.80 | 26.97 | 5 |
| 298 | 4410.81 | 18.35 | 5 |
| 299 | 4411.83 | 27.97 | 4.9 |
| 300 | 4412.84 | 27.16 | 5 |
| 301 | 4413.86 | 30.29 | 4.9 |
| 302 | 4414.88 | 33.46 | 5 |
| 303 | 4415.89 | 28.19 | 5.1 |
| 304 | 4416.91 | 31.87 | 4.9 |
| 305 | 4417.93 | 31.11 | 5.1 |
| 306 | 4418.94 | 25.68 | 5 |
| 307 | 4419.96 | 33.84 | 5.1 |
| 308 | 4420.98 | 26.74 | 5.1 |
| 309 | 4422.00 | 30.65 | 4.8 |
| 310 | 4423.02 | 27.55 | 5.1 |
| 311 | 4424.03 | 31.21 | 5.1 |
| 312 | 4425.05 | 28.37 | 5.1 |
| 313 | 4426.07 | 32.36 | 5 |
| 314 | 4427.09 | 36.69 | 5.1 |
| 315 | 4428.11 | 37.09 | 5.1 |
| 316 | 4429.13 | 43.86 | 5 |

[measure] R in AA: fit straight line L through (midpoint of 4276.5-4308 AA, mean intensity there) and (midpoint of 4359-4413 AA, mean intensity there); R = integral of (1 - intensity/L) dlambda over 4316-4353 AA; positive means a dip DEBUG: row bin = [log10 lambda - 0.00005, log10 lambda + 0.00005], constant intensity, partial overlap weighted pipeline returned -0.5 AA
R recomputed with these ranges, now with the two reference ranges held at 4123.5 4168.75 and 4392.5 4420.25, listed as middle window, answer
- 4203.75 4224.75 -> 0.6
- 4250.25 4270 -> -1.1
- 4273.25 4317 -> 0.4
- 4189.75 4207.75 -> 1.0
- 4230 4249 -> 0.7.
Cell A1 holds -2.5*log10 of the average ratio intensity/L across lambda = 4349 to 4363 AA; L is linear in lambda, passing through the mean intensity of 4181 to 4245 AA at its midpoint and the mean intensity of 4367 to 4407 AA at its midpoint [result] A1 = 0.01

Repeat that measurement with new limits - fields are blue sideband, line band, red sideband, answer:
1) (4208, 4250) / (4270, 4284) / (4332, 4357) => -0.094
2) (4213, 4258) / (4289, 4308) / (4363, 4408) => 0.031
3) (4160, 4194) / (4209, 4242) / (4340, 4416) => 0.099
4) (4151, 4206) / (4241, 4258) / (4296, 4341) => -0.110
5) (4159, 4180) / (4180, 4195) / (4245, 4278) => -0.116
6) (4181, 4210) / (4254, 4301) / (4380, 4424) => -0.032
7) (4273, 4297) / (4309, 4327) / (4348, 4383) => 0.072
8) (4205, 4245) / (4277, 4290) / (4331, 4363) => -0.126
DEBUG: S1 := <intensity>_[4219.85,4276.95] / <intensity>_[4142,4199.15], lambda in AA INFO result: 0.97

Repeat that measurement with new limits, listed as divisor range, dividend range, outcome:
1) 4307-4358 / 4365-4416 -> 0.99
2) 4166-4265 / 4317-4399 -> 0.98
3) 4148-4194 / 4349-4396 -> 0.92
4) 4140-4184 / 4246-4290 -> 1.05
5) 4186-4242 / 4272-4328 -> 1.03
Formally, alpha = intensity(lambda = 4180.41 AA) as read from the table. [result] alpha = 33.22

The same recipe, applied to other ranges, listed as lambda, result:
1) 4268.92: 34.22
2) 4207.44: 34.75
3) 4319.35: 31.34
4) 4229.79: 27.33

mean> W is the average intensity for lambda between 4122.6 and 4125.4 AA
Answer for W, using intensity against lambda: 27.1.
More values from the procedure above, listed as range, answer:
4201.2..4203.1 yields 25.4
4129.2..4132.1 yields 27.1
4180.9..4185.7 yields 32.6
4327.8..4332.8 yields 28.5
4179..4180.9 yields 30.6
